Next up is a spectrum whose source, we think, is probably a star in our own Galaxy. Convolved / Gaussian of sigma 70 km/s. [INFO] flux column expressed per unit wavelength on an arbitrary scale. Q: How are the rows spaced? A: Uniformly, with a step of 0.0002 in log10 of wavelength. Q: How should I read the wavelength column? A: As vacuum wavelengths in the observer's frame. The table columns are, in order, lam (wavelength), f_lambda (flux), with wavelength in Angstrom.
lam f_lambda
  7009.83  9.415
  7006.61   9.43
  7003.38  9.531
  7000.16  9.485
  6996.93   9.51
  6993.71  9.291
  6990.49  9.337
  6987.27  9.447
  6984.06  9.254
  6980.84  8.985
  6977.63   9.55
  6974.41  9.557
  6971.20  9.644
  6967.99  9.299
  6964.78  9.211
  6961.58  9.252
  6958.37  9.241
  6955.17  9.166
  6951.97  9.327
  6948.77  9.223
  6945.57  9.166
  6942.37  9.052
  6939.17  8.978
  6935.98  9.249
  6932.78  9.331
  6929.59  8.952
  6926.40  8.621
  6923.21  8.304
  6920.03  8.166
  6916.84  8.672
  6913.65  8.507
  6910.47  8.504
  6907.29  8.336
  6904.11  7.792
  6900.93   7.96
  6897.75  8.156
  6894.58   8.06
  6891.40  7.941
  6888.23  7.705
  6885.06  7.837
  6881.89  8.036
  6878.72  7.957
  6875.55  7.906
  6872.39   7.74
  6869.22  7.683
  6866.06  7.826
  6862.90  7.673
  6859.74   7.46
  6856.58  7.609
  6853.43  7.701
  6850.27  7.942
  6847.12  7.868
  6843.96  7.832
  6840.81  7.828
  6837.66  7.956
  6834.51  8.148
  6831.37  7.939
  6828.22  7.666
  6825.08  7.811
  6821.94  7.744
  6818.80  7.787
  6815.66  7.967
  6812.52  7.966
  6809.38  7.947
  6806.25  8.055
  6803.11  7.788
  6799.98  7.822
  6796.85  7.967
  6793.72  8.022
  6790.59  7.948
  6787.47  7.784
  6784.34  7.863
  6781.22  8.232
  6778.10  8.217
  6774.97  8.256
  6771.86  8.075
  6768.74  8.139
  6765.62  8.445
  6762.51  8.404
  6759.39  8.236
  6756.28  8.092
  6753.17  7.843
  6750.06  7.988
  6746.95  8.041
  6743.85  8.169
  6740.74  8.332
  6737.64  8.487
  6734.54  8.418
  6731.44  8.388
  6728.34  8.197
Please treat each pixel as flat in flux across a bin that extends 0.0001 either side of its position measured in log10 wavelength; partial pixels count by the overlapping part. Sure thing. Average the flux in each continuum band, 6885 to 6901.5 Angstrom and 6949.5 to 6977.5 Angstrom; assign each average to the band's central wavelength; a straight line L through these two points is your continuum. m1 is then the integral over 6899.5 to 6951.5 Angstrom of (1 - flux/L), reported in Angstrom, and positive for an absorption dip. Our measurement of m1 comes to -0.6 Angstrom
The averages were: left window 7.95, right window 9.34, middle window 8.69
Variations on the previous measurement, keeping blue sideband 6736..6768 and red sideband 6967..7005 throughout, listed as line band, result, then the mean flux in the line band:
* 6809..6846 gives 3.1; 7.88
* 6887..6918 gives 2.8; 8.16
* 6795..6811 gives 1.0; 7.92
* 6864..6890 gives 3.0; 7.84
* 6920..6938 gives 0.6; 8.83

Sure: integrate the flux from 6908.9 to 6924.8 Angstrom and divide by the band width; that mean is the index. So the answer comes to 8.43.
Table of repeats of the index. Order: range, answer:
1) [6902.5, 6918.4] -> 8.36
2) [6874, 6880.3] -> 7.93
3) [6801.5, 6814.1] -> 7.94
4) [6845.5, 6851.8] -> 7.9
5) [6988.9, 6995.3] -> 9.31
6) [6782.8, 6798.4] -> 7.92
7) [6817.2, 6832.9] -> 7.79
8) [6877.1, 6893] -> 7.89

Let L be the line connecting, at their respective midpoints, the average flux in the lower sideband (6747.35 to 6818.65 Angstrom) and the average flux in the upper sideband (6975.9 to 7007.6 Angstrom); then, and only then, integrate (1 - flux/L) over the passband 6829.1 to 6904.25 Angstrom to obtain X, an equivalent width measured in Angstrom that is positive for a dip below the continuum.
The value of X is 6.3 Angstrom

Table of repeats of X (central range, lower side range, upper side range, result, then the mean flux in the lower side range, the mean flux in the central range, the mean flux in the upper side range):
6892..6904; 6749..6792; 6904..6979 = 1.0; 8.11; 8.01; 8.98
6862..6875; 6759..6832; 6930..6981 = 1.3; 8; 7.75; 9.26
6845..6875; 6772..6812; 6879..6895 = 0.8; 7.99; 7.73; 7.91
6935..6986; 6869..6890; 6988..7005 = -1.8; 7.85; 9.26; 9.43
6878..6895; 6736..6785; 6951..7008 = 1.8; 8.18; 7.91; 9.36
